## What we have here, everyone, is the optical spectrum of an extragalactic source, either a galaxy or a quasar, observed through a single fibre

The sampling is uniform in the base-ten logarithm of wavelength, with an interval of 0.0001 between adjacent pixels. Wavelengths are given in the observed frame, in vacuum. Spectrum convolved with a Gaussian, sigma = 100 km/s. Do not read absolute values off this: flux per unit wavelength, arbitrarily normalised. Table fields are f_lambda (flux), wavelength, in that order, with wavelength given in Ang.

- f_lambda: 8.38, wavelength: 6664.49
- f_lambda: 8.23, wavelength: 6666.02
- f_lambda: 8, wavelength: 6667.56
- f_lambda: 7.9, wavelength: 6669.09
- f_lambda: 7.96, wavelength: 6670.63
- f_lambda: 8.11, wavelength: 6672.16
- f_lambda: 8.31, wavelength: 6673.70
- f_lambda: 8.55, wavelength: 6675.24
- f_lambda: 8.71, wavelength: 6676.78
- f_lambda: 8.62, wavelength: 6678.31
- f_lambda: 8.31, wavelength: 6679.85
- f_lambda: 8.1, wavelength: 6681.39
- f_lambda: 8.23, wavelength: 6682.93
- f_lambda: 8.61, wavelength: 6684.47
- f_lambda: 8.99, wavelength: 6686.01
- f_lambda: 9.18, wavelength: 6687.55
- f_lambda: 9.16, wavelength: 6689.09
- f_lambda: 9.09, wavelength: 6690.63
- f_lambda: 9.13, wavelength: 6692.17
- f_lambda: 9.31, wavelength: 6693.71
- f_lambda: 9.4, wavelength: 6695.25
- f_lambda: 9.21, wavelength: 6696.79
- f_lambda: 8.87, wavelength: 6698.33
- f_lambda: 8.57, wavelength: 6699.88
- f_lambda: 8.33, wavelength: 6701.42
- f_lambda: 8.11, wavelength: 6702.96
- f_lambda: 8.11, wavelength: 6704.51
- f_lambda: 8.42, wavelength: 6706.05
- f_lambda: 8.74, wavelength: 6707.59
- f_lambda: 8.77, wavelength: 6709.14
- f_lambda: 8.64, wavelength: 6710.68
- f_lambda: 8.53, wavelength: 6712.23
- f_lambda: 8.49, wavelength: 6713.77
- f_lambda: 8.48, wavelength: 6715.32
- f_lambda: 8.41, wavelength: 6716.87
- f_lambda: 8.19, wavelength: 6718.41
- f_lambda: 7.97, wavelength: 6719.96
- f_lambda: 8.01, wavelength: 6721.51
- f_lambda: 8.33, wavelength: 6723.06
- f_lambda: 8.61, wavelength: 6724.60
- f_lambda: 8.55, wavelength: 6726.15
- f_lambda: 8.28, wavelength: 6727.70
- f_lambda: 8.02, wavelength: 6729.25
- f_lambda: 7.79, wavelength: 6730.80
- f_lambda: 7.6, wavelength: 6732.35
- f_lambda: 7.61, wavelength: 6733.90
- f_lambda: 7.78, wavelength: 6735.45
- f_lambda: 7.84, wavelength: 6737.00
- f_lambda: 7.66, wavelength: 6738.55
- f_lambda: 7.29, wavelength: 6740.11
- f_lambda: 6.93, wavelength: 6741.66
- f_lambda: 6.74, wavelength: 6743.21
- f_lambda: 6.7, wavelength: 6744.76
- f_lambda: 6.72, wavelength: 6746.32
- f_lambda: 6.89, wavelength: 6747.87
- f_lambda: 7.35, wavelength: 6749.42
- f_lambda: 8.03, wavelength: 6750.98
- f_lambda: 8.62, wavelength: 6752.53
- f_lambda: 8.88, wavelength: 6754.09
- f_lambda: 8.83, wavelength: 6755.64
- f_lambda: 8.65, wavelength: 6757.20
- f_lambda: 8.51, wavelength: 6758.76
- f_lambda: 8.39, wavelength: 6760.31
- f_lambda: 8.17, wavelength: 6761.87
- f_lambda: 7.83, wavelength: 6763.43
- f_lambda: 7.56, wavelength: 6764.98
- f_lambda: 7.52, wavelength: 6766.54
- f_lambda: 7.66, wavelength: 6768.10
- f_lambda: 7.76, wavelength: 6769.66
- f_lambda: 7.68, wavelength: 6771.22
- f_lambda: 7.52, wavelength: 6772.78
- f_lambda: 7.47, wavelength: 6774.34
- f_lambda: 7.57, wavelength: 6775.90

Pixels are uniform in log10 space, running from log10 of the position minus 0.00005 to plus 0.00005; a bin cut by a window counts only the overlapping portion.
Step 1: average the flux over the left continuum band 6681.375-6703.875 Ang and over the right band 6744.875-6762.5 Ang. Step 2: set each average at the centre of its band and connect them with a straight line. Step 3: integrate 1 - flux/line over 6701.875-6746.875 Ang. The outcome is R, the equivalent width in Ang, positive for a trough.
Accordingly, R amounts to 2.38 Ang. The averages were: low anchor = 8.84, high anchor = 8.04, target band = 7.98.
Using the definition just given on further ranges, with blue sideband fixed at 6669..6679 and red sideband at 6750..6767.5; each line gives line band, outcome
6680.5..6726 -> -1.7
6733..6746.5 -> 1.6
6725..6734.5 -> 0.3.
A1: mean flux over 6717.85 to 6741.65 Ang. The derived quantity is 7.93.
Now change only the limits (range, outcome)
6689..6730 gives 8.57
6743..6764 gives 7.91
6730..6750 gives 7.3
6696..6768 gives 8.07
